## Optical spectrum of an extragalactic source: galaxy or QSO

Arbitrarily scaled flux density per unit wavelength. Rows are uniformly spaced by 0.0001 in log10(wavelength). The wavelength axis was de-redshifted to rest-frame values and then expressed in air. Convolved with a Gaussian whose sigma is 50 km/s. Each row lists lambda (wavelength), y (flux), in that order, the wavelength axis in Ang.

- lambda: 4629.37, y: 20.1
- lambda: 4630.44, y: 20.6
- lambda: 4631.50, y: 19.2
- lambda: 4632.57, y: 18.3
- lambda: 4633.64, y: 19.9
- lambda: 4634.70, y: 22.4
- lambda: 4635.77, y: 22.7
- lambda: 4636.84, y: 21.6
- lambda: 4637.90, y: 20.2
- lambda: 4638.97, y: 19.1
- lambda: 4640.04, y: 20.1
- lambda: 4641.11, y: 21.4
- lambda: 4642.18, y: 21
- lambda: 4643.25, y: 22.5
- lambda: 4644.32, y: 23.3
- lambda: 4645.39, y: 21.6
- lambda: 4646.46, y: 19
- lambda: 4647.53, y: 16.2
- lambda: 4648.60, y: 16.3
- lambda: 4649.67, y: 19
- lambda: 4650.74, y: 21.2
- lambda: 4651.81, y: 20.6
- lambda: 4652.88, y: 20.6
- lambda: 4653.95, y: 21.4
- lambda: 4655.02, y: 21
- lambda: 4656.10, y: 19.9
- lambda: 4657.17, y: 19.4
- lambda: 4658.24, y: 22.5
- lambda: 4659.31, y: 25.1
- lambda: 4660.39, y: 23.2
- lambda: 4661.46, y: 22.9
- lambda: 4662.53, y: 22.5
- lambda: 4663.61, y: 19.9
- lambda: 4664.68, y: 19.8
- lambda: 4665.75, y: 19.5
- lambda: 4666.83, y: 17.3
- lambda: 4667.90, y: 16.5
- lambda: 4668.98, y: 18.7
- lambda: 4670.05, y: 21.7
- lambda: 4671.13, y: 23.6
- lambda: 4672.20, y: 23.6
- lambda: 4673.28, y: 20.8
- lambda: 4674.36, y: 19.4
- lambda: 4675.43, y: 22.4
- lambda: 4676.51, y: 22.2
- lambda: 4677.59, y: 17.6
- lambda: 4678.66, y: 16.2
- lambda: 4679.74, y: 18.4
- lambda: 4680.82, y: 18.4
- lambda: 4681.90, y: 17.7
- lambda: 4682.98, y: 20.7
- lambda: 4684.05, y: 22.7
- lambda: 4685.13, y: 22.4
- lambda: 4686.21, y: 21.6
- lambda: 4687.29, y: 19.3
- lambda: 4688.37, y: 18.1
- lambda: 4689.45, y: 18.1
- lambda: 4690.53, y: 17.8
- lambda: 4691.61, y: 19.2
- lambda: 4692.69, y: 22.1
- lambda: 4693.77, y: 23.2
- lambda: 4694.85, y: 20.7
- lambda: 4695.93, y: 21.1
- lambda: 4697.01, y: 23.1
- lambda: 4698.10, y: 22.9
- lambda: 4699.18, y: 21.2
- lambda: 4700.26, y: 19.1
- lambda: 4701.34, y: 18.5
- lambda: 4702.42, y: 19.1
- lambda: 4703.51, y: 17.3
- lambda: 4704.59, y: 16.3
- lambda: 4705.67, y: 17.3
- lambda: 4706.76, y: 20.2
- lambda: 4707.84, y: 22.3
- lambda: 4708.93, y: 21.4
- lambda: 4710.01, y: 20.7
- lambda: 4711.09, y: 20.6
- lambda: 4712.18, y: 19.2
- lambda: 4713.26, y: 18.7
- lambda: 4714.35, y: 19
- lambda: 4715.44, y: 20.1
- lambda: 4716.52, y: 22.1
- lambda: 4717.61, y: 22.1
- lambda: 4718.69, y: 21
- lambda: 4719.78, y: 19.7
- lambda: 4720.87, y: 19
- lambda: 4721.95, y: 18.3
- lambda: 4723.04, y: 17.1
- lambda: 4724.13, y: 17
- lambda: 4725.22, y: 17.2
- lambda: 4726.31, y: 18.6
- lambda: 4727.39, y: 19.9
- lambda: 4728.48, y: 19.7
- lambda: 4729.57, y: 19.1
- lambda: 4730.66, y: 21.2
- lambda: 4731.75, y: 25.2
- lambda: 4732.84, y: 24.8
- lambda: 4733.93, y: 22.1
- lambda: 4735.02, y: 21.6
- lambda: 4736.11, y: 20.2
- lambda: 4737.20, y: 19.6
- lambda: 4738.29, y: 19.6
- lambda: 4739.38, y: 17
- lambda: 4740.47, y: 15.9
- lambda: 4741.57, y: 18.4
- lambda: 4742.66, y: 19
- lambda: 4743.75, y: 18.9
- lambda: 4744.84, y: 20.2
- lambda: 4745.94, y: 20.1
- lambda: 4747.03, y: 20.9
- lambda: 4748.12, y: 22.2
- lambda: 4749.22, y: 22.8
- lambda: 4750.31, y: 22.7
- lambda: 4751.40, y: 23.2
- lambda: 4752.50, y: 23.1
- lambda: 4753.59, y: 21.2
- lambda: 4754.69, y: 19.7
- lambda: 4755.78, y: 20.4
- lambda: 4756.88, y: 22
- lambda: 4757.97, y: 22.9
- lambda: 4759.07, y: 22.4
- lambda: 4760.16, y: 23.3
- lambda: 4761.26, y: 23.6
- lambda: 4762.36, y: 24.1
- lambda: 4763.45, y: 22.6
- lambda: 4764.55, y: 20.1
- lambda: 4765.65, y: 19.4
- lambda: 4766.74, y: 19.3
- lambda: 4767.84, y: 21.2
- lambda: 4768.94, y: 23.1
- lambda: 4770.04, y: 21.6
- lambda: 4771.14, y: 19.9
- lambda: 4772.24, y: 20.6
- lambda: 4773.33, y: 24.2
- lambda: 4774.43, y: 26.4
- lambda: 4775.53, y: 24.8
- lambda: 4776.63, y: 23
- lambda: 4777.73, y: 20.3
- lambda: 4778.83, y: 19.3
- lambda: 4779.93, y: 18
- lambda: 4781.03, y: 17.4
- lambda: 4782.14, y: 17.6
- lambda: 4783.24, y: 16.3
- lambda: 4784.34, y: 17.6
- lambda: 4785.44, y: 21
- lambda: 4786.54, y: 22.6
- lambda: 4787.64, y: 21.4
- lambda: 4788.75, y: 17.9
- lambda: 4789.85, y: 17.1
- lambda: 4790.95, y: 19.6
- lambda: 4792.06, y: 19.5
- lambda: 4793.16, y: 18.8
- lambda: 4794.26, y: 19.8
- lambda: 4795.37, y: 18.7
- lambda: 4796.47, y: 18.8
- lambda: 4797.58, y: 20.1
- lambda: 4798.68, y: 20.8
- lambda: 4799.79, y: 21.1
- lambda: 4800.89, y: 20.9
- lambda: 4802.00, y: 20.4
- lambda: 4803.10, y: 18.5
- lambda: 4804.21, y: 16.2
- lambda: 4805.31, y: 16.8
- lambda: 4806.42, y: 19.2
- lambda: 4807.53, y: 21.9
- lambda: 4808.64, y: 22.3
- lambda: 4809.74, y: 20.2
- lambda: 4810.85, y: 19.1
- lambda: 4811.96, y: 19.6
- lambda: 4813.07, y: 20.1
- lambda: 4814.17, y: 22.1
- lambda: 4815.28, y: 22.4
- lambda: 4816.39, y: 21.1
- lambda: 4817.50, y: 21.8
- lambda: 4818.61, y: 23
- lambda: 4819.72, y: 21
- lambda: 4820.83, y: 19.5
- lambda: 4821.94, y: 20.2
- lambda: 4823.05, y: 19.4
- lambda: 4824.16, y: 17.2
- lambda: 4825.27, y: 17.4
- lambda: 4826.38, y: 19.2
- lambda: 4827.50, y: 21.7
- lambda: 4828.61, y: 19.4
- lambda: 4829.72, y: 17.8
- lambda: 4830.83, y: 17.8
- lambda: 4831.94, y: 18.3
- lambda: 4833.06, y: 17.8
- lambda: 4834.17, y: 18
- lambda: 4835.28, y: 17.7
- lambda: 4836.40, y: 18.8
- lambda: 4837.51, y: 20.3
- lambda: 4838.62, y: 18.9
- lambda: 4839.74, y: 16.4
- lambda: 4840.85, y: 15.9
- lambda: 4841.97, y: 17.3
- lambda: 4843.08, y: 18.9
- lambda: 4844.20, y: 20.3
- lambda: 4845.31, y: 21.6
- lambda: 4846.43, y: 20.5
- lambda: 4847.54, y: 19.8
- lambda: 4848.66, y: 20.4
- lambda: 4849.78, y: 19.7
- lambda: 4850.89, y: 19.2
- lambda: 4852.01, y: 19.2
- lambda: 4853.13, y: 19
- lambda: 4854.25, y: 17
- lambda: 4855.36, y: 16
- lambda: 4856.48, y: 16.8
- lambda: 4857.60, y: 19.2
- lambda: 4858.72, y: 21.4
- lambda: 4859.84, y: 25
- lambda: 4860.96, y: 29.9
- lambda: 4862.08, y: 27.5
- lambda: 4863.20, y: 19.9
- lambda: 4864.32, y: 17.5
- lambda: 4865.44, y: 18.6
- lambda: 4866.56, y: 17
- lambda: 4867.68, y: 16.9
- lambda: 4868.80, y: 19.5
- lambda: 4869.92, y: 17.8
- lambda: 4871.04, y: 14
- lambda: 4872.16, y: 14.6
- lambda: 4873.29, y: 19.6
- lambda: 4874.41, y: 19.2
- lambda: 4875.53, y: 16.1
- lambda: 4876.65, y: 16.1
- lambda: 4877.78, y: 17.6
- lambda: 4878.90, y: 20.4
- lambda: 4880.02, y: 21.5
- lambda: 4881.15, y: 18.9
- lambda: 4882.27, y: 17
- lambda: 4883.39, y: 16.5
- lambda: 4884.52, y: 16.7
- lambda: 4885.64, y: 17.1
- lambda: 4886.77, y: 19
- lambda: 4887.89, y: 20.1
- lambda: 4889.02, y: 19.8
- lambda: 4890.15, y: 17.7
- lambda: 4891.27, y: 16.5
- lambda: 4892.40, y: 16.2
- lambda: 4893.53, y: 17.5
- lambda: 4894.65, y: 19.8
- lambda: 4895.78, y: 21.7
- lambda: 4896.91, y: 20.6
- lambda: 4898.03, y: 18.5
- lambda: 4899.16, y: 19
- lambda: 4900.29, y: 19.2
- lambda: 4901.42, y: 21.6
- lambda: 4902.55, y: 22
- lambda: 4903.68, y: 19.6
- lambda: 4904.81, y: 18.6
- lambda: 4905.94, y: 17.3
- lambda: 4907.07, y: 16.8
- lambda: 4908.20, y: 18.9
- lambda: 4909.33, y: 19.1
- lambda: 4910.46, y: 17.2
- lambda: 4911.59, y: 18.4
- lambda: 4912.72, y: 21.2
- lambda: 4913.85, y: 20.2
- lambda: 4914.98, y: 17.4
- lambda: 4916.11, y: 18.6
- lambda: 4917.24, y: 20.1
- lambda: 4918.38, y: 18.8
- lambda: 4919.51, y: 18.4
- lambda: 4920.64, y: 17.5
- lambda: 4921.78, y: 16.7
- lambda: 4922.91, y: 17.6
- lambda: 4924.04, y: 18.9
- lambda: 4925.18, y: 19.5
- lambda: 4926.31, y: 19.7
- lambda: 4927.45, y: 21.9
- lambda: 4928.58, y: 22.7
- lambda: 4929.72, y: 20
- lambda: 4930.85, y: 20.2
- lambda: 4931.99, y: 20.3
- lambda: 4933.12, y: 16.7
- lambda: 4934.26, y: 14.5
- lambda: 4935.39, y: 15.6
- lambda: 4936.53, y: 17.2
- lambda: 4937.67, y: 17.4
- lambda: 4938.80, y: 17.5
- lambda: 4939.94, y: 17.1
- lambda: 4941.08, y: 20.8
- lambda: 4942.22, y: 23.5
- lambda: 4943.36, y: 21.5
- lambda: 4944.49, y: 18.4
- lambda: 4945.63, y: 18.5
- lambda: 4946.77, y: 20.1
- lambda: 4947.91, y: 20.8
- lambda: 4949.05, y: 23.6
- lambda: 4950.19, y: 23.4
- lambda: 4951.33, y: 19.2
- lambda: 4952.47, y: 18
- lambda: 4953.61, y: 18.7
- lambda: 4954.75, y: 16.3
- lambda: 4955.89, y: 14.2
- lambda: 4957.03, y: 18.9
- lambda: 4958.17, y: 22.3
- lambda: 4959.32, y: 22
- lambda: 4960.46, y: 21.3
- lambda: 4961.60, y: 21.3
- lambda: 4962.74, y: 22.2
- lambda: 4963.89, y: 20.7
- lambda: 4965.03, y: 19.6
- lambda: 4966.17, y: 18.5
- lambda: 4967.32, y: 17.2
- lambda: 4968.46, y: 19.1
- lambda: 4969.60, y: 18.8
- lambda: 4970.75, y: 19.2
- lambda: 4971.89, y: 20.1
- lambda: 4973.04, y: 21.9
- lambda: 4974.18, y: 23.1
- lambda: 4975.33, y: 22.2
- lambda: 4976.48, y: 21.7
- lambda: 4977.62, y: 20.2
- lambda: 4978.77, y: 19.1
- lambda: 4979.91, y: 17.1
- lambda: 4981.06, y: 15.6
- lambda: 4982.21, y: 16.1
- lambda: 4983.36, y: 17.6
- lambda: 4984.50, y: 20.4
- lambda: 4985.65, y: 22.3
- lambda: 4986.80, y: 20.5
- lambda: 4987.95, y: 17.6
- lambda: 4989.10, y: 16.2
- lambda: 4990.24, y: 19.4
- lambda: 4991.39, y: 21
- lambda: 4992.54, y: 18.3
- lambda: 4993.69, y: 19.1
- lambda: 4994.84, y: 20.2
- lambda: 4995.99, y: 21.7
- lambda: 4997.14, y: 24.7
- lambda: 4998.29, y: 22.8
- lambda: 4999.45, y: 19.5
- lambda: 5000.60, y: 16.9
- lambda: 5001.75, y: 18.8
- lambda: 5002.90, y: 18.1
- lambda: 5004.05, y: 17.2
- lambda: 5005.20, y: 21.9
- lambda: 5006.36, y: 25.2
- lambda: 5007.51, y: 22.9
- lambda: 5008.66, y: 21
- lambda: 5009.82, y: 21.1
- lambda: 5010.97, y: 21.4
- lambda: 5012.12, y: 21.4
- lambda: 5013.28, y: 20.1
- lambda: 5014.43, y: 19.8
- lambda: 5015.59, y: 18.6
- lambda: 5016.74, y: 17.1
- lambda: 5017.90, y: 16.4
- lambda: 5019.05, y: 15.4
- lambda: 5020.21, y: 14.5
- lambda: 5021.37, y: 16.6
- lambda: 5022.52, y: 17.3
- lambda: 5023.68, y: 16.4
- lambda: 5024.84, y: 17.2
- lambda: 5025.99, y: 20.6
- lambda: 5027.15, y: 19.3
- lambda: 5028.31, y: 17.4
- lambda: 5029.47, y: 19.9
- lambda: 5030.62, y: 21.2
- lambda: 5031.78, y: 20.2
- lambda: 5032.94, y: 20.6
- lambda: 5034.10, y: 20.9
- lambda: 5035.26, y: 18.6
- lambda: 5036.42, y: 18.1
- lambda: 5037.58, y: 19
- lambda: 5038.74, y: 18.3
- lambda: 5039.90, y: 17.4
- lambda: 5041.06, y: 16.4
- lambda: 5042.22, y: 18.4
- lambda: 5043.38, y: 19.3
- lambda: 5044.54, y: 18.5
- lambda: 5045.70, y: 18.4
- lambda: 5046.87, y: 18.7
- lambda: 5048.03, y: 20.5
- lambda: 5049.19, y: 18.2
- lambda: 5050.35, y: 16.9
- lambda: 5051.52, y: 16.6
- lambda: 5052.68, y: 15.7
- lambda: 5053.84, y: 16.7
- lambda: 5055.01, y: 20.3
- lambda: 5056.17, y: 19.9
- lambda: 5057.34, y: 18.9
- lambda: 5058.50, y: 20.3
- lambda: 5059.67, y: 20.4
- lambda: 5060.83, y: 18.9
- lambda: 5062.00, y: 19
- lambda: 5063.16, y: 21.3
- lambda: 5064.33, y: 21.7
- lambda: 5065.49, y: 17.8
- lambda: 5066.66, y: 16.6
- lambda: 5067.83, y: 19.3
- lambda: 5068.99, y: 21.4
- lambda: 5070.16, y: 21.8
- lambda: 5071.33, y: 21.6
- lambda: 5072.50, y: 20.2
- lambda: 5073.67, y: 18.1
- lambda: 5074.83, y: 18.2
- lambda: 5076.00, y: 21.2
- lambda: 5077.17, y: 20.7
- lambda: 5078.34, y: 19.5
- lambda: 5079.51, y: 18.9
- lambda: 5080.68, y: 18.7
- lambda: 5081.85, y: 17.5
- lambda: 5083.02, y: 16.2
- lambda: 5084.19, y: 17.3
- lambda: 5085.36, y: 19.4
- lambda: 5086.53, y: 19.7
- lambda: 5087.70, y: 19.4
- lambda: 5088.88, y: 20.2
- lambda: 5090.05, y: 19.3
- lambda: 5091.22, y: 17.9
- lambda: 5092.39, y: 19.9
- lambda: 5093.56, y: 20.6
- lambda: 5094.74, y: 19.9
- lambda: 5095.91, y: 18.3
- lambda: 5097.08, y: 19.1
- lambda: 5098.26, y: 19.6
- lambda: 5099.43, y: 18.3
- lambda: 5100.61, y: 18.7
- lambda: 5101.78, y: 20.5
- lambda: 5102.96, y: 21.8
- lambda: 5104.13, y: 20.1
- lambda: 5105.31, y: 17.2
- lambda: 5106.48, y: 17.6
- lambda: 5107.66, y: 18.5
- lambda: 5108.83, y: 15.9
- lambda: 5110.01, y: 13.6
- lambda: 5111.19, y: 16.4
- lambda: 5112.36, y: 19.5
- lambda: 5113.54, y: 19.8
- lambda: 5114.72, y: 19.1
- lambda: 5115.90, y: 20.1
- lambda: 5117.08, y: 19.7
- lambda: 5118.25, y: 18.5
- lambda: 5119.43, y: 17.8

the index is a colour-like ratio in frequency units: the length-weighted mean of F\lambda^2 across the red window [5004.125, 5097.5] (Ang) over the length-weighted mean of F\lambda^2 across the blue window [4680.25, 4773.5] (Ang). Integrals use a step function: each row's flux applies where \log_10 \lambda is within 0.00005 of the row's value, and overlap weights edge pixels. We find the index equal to 1.07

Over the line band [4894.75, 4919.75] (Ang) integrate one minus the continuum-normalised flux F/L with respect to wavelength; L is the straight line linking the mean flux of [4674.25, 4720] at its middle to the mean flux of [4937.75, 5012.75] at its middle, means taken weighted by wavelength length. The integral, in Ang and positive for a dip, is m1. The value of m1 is 0.9 Ang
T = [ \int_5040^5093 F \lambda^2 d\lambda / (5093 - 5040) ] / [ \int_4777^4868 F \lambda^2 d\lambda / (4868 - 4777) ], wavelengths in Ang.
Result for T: 1.1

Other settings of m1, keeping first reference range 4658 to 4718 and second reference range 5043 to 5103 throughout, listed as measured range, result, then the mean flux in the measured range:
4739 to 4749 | 0.40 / 19.3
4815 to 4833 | 0.16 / 19.7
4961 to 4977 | -0.76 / 20.4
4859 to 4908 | 1.81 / 19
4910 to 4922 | 0.59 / 18.7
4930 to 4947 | 0.82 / 18.6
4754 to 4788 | -1.87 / 21.2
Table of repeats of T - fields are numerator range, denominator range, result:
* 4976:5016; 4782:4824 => 1.08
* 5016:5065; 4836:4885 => 1.05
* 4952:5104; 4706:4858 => 1.07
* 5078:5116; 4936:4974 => 1.00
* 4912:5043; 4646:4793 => 1.06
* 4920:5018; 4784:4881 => 1.07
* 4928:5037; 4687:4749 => 1.09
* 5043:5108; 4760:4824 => 1.05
